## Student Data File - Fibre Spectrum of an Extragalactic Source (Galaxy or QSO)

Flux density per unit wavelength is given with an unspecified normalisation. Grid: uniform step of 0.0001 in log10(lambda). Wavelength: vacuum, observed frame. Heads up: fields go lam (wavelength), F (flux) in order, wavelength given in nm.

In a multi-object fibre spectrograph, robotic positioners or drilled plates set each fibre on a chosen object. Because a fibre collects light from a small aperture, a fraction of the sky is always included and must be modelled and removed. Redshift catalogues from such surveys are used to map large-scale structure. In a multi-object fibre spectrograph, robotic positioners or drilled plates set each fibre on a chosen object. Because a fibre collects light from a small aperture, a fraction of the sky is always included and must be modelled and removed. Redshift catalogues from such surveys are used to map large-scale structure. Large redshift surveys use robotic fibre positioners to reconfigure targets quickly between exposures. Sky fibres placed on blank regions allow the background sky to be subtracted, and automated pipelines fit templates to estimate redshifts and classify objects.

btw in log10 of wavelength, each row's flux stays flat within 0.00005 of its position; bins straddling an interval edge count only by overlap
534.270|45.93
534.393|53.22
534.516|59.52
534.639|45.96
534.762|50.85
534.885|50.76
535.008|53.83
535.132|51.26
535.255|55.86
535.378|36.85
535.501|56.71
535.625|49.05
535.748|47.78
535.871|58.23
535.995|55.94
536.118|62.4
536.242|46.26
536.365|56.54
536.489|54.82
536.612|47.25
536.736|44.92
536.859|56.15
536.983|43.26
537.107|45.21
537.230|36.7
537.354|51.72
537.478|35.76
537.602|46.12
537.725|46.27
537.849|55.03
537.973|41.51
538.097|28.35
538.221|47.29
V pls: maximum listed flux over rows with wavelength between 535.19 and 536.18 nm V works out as 62.4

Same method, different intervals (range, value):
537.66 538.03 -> 55.03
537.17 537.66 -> 51.72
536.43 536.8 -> 54.82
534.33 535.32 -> 59.52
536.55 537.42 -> 56.15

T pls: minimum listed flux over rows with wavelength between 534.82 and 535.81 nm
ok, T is 36.85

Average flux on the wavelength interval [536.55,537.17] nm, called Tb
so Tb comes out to 47.4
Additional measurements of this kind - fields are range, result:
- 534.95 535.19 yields 52.4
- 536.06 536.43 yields 54.9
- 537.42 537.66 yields 40.9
